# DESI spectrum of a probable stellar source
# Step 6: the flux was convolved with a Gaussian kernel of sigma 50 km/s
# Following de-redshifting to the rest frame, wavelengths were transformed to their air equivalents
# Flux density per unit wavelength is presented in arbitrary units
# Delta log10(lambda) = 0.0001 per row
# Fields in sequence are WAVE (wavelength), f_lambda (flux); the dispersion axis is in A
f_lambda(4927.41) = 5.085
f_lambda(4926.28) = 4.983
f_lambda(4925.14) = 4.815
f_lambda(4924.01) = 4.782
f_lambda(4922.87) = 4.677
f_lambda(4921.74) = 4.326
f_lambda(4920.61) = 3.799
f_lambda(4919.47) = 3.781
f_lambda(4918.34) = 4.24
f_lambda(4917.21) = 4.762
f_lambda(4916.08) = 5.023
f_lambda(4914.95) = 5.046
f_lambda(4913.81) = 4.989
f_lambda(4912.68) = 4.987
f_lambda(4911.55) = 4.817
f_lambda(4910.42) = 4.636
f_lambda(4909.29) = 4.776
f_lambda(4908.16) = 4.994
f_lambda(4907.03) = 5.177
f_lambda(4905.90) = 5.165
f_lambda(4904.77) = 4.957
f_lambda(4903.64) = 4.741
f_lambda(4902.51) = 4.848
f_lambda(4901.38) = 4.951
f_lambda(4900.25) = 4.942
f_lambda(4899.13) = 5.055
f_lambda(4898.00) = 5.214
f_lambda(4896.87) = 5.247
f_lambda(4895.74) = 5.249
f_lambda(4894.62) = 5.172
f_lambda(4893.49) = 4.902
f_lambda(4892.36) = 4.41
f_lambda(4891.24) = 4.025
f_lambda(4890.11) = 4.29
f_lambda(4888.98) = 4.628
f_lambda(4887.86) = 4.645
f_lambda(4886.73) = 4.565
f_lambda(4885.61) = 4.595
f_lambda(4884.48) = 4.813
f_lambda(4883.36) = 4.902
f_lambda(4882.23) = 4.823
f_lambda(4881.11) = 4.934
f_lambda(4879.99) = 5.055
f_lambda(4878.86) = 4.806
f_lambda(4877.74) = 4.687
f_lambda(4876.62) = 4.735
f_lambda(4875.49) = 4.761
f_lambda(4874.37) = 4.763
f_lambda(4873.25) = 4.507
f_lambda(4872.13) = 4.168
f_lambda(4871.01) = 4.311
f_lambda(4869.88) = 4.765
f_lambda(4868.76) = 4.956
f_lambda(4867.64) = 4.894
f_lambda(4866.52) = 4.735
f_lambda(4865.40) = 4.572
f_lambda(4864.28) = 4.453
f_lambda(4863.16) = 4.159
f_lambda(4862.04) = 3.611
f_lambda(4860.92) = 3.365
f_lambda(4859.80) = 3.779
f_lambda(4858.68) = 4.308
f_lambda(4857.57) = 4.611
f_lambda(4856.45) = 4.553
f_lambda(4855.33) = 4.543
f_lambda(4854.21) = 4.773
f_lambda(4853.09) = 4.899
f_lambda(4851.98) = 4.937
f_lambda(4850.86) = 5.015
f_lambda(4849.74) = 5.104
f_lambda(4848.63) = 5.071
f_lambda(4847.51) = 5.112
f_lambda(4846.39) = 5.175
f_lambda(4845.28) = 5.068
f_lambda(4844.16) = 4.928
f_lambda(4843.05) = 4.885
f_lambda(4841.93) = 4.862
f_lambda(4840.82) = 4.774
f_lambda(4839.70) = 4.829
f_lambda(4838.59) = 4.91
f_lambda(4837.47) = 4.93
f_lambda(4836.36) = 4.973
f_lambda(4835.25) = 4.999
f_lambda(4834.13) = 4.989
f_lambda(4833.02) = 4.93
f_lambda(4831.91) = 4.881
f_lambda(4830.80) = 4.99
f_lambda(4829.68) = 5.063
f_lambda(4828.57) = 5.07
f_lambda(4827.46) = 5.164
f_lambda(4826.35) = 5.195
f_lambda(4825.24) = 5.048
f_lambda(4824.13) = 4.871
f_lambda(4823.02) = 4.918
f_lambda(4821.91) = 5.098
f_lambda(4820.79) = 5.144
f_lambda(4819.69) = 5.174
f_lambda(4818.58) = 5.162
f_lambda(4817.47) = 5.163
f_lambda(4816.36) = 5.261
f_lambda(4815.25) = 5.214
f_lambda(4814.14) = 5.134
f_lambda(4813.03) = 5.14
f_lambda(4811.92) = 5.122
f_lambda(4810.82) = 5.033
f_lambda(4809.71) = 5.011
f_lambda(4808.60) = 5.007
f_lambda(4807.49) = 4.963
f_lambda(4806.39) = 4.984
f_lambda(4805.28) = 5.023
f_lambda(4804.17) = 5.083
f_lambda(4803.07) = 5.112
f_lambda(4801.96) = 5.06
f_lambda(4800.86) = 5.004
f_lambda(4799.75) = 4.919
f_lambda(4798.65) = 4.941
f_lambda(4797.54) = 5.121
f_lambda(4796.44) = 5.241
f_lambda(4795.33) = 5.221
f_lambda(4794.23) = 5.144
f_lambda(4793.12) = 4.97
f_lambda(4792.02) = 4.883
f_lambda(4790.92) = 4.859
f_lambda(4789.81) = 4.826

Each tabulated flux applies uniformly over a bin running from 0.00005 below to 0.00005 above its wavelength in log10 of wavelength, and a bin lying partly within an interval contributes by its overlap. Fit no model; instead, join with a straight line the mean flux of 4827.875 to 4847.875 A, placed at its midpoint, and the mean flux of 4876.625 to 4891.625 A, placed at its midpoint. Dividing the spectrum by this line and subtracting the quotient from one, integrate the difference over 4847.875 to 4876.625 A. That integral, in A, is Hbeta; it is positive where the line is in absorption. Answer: 1.6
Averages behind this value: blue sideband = 4.96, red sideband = 4.68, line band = 4.55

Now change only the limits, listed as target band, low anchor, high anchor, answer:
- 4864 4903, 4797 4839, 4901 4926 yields 0.6 A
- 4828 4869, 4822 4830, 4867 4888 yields 1.4 A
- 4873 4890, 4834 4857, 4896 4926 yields 0.4 A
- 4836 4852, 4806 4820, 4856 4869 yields -1.3 A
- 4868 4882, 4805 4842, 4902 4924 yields 0.4 A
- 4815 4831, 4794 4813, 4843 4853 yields -0.2 A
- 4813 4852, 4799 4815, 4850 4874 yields -2.0 A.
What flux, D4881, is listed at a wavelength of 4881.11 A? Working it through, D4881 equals 4.934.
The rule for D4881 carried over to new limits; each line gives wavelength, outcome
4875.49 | 4.761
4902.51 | 4.848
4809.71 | 5.011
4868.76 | 4.956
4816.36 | 5.261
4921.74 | 4.326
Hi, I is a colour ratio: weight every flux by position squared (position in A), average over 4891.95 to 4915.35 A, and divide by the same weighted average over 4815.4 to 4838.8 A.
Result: 1.0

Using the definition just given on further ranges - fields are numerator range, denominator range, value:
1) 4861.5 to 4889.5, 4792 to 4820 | 0.94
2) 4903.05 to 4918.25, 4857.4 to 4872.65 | 1.15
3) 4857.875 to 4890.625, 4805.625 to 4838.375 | 0.92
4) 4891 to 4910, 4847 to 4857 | 1.03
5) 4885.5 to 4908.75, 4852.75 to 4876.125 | 1.11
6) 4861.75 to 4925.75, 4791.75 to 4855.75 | 0.97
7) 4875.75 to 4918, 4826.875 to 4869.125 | 1.04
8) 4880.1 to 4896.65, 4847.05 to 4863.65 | 1.06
